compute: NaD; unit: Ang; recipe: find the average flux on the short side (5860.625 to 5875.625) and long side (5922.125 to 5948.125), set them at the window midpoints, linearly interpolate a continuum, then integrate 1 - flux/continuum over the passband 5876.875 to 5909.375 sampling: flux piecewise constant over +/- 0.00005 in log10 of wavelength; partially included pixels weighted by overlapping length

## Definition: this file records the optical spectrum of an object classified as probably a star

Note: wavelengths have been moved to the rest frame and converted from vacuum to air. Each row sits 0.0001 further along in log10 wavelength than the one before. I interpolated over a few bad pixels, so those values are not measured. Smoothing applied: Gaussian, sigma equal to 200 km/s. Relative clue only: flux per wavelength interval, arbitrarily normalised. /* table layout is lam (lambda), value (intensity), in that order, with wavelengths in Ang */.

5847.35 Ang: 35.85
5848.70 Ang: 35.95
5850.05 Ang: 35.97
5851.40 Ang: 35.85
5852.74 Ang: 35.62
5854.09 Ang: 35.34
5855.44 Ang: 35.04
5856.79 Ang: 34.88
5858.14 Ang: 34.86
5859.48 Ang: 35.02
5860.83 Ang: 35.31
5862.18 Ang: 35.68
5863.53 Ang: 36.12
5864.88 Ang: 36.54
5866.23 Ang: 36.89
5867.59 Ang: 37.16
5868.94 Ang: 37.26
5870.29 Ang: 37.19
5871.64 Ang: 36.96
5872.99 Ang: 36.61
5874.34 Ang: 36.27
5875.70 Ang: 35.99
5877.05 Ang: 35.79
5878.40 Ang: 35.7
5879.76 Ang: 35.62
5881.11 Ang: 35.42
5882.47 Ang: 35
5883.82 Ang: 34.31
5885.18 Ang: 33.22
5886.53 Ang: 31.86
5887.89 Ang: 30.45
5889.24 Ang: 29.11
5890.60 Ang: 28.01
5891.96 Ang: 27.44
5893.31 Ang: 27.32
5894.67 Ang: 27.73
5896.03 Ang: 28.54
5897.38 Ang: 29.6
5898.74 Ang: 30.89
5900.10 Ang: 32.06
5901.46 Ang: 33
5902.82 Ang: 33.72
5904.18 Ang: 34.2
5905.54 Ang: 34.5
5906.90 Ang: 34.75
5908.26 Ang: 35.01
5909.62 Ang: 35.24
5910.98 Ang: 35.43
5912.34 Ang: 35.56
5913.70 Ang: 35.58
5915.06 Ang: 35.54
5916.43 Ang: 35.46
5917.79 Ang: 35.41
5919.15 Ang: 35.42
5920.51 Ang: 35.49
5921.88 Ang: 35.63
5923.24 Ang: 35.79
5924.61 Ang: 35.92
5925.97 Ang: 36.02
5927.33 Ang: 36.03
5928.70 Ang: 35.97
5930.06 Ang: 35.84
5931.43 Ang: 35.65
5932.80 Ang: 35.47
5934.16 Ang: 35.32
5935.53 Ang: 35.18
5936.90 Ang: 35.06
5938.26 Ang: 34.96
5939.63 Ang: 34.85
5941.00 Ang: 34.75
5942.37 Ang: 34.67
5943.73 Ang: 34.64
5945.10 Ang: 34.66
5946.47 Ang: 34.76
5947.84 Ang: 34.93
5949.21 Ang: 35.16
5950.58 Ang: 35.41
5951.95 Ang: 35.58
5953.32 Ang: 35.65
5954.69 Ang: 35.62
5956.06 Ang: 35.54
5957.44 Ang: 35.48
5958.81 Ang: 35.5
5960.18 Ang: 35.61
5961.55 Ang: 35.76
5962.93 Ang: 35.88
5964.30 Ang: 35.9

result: 3.5 Ang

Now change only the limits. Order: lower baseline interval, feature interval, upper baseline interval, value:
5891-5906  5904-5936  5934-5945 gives -2.50 Ang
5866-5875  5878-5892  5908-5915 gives 1.49 Ang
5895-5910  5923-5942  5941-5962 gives -0.67 Ang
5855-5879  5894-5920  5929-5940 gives 1.50 Ang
